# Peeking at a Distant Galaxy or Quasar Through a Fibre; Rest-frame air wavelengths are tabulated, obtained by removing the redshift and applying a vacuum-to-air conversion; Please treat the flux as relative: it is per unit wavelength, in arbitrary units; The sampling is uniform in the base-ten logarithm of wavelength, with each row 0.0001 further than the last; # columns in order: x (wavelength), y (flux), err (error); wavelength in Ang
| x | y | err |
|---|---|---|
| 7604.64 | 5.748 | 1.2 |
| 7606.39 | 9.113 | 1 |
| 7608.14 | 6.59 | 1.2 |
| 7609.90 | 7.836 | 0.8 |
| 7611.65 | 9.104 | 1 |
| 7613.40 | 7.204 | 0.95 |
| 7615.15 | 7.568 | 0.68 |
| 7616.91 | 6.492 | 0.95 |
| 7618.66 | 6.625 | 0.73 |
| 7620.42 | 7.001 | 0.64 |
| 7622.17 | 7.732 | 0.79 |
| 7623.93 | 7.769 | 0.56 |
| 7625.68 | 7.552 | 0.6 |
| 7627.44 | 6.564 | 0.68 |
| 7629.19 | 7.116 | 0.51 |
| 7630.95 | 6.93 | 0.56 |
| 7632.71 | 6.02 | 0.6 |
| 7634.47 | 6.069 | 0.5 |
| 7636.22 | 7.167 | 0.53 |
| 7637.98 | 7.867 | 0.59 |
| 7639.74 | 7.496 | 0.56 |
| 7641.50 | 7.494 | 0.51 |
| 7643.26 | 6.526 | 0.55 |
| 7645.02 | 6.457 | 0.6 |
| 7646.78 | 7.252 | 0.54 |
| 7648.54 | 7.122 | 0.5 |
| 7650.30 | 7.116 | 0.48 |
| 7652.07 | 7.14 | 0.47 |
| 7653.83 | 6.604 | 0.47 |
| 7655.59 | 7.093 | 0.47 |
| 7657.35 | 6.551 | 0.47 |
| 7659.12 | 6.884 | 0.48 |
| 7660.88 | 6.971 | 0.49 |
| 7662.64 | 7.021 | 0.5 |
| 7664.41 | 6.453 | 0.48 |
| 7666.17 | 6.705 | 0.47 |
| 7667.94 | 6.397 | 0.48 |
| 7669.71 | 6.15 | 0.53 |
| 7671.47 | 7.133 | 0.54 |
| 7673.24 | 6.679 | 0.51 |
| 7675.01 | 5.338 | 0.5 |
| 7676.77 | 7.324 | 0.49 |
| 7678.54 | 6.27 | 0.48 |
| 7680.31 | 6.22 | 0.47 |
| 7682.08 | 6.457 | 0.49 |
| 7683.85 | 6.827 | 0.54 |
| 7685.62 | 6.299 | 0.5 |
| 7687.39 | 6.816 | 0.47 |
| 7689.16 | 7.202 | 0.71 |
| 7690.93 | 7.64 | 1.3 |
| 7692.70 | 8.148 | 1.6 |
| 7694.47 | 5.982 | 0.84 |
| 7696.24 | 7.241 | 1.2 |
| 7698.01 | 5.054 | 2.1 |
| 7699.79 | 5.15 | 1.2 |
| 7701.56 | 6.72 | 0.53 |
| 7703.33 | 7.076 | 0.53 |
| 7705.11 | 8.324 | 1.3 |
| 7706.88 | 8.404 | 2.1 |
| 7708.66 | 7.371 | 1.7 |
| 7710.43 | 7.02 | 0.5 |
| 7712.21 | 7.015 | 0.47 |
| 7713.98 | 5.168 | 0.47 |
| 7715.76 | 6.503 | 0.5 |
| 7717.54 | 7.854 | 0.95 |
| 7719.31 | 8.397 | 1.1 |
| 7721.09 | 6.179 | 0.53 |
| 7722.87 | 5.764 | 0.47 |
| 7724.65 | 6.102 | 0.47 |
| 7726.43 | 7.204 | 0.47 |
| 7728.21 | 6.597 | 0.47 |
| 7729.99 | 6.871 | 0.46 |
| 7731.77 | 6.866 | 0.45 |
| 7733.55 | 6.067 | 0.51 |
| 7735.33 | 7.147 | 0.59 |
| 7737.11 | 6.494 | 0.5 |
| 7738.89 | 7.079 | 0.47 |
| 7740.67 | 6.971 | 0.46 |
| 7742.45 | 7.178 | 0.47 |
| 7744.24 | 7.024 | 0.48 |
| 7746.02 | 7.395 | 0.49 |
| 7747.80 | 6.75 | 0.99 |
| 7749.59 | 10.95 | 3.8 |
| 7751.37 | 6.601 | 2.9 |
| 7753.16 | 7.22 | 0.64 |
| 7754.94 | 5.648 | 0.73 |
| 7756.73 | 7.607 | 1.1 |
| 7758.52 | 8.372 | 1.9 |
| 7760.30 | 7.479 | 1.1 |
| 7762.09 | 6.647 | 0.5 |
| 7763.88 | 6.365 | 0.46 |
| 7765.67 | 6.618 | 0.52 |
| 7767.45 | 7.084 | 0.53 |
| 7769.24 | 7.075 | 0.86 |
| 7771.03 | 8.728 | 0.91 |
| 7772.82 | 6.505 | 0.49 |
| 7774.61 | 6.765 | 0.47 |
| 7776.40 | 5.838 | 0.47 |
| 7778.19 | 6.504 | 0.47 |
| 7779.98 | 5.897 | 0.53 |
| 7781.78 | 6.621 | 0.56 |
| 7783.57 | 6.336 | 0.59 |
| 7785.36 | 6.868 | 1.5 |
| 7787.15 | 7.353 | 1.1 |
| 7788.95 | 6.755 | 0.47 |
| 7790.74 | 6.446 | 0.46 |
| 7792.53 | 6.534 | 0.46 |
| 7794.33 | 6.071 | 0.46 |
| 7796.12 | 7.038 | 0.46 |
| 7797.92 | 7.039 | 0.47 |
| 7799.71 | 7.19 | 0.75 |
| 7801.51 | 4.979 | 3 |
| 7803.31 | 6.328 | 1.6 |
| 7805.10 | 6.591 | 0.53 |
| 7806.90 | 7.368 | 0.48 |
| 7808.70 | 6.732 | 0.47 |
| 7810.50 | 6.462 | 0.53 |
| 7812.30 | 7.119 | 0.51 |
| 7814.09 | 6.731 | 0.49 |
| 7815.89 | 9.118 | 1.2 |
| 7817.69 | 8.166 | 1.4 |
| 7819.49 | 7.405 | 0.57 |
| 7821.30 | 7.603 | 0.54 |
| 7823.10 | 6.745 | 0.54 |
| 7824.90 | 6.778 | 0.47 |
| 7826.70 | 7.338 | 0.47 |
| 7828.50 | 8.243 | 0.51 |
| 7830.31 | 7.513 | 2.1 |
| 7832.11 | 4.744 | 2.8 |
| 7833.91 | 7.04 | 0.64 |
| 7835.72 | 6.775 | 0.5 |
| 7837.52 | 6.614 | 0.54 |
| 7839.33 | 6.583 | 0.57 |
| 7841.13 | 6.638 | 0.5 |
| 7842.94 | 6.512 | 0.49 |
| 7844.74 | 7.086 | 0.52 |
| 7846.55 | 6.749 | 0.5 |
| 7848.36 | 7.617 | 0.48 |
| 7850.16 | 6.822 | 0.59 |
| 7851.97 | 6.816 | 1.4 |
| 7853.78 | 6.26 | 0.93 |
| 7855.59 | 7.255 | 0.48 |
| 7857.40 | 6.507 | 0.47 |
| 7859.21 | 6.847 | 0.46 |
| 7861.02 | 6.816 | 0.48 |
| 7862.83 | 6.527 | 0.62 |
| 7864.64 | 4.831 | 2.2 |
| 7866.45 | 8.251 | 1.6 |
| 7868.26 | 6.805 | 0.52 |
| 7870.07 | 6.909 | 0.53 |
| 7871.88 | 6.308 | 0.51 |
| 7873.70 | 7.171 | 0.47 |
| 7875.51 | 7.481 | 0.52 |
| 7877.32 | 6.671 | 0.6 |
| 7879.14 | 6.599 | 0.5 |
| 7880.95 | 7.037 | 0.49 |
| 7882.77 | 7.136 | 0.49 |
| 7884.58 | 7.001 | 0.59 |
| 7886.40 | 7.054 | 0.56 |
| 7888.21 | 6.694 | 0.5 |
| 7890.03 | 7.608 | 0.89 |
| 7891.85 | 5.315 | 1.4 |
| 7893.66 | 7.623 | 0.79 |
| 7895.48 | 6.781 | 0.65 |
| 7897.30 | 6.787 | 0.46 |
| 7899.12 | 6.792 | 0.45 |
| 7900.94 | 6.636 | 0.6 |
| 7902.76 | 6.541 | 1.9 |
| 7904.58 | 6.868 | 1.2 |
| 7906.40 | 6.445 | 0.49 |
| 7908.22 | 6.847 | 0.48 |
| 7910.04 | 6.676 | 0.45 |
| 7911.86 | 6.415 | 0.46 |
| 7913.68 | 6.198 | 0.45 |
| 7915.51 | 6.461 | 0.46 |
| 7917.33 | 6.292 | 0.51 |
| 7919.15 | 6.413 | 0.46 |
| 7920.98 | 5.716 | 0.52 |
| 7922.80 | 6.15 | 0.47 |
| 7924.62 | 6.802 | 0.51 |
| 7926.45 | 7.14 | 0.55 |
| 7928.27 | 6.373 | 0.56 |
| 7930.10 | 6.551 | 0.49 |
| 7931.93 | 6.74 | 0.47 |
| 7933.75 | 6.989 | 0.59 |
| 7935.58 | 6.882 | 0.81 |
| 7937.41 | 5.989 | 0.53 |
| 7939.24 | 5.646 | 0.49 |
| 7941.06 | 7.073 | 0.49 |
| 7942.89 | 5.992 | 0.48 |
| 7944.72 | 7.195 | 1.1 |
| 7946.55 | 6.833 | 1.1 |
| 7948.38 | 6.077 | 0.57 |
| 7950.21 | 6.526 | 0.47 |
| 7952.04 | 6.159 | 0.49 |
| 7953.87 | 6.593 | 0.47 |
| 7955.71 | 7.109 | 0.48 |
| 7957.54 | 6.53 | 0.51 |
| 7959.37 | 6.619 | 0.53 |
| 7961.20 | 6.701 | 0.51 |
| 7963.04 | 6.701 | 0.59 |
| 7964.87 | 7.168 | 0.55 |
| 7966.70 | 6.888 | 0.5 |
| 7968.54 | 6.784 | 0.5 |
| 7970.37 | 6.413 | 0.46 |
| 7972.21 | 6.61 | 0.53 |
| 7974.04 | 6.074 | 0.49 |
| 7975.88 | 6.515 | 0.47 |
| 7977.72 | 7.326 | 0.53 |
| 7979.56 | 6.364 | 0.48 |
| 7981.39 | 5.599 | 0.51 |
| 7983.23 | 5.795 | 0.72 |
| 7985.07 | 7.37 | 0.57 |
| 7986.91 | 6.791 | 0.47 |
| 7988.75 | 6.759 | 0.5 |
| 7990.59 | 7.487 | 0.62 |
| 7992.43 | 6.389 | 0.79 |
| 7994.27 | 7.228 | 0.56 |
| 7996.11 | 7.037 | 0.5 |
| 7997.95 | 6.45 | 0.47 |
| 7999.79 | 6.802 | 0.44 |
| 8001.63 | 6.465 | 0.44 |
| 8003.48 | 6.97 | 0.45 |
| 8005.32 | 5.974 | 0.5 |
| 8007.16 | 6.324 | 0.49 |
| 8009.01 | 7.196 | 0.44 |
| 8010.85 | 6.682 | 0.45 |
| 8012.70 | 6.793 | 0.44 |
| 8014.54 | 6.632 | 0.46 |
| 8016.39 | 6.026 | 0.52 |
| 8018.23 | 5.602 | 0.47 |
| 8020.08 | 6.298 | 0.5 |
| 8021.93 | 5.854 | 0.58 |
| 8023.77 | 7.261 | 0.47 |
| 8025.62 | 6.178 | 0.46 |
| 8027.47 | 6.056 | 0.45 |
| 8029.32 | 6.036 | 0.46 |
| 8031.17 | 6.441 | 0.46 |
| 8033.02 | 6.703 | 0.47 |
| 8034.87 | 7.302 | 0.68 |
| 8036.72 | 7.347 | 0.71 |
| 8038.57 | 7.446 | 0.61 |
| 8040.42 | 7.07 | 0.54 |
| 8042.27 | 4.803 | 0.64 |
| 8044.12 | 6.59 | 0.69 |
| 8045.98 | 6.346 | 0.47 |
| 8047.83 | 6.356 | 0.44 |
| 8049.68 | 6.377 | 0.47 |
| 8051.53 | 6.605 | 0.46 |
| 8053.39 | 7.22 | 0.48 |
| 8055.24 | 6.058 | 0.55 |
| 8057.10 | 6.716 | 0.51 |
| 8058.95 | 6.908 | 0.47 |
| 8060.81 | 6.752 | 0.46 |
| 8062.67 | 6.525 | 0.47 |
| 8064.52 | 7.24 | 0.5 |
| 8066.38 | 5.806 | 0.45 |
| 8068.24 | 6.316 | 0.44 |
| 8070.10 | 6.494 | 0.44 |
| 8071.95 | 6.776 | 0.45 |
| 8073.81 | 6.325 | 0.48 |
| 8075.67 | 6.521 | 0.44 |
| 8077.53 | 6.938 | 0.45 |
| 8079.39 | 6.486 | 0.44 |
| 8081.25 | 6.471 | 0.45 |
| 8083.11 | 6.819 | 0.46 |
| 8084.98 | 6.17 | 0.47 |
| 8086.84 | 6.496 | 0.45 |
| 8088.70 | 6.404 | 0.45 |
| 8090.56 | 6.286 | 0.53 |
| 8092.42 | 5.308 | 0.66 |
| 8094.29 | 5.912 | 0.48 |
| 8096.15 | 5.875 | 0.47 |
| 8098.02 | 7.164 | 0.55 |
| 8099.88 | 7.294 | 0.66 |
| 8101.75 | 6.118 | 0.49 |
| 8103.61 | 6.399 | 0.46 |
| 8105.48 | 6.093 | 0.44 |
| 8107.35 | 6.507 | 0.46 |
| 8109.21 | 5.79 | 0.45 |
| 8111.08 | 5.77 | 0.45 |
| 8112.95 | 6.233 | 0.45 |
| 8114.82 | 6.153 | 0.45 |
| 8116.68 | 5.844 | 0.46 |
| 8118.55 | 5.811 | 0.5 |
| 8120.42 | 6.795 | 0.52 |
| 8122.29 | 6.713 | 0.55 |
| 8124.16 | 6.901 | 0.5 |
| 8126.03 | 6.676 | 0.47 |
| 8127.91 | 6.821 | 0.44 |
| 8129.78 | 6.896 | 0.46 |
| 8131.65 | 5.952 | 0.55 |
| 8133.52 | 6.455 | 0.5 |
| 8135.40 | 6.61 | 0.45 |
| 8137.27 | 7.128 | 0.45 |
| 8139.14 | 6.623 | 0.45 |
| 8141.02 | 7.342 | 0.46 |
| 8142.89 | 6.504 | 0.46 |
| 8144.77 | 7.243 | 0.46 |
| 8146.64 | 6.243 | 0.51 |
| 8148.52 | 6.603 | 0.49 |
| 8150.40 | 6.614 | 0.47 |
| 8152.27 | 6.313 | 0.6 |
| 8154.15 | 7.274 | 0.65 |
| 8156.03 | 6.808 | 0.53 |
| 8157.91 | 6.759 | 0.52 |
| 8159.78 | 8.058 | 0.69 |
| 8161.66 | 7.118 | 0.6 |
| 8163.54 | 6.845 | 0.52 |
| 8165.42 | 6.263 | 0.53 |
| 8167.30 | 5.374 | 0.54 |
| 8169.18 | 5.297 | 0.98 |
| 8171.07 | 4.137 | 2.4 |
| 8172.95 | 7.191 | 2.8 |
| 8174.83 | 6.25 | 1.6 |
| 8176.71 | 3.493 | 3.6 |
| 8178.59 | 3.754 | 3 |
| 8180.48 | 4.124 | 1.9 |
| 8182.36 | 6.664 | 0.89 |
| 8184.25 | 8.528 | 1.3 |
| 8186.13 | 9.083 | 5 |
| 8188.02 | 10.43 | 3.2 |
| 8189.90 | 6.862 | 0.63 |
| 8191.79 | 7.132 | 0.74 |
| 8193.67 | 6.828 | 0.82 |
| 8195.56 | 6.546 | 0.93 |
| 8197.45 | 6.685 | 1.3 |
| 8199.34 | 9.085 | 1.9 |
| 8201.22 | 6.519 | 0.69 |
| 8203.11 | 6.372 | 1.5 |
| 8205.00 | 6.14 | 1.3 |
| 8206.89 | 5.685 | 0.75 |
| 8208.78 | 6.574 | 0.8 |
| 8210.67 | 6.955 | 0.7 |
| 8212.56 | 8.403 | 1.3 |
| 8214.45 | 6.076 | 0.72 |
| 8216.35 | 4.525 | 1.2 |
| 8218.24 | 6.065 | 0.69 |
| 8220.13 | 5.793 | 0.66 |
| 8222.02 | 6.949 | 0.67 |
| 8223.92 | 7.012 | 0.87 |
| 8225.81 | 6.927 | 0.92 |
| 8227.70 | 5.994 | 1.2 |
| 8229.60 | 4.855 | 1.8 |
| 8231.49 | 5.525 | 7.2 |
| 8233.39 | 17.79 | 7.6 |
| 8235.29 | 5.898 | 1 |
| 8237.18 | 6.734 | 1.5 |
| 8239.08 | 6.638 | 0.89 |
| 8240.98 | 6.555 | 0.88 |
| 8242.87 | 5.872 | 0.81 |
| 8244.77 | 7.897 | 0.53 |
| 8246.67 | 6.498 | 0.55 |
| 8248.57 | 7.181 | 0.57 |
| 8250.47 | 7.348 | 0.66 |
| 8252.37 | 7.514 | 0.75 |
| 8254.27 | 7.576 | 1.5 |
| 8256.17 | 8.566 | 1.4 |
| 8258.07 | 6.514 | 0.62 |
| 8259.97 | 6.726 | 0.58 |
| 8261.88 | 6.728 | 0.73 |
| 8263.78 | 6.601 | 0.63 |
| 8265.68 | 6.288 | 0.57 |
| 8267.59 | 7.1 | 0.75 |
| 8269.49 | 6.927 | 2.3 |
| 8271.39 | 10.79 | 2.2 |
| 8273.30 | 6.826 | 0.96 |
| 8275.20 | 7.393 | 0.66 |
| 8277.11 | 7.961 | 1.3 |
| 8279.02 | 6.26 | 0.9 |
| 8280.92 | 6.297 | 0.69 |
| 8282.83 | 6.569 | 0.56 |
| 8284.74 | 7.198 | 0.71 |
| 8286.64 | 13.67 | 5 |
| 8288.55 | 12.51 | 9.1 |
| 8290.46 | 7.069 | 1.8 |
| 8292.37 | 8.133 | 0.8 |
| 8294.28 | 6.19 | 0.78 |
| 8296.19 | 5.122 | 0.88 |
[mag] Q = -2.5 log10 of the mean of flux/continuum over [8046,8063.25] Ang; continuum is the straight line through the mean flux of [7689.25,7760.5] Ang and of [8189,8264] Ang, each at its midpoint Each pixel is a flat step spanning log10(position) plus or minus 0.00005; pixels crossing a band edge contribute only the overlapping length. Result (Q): 0.06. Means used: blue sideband 7.01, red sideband 6.96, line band 6.6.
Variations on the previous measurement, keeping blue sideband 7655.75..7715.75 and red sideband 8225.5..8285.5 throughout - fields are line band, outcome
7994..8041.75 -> 0.07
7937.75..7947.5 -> 0.07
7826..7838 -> -0.01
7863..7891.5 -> 0.01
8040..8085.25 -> 0.09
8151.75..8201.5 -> 0.08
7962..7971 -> 0.03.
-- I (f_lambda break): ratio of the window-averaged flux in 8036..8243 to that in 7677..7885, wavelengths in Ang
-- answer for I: 0.96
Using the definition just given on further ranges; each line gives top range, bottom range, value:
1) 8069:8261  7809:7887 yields 0.96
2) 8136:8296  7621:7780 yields 1.01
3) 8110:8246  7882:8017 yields 1.01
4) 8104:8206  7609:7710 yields 0.94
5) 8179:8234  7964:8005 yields 1.05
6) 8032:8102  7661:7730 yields 0.97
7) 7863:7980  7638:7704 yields 0.99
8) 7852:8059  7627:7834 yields 0.96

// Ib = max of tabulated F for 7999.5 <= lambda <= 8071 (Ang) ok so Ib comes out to 7.446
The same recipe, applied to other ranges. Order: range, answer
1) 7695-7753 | 10.95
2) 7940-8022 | 7.487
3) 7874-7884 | 7.481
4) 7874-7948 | 7.623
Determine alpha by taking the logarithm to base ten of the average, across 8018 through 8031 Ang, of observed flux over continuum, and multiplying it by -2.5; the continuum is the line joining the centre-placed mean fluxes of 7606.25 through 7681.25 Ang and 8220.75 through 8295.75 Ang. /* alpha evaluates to 0.17 mag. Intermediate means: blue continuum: 6.97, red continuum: 7.49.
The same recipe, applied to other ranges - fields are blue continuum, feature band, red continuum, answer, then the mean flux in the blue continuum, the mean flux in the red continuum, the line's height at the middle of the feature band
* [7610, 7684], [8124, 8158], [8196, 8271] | 0.040 mag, 6.93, 6.98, 6.97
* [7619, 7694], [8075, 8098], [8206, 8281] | 0.110 mag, 6.89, 7.06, 7.01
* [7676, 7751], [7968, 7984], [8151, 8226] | 0.057 mag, 6.93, 6.57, 6.73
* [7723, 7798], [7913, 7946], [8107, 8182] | 0.025 mag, 6.91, 6.28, 6.63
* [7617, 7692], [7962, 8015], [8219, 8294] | 0.083 mag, 6.86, 7.49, 7.21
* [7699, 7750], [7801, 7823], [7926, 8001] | -0.034 mag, 6.99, 6.64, 6.86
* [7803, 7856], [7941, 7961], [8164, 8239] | 0.048 mag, 7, 6.68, 6.89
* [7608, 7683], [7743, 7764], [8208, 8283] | -0.062 mag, 6.93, 7.07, 6.96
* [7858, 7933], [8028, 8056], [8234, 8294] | 0.071 mag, 6.69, 7.52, 7.02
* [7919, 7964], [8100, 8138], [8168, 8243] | 0.042 mag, 6.54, 6.7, 6.65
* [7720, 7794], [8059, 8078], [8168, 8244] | 0.029 mag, 6.89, 6.7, 6.76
